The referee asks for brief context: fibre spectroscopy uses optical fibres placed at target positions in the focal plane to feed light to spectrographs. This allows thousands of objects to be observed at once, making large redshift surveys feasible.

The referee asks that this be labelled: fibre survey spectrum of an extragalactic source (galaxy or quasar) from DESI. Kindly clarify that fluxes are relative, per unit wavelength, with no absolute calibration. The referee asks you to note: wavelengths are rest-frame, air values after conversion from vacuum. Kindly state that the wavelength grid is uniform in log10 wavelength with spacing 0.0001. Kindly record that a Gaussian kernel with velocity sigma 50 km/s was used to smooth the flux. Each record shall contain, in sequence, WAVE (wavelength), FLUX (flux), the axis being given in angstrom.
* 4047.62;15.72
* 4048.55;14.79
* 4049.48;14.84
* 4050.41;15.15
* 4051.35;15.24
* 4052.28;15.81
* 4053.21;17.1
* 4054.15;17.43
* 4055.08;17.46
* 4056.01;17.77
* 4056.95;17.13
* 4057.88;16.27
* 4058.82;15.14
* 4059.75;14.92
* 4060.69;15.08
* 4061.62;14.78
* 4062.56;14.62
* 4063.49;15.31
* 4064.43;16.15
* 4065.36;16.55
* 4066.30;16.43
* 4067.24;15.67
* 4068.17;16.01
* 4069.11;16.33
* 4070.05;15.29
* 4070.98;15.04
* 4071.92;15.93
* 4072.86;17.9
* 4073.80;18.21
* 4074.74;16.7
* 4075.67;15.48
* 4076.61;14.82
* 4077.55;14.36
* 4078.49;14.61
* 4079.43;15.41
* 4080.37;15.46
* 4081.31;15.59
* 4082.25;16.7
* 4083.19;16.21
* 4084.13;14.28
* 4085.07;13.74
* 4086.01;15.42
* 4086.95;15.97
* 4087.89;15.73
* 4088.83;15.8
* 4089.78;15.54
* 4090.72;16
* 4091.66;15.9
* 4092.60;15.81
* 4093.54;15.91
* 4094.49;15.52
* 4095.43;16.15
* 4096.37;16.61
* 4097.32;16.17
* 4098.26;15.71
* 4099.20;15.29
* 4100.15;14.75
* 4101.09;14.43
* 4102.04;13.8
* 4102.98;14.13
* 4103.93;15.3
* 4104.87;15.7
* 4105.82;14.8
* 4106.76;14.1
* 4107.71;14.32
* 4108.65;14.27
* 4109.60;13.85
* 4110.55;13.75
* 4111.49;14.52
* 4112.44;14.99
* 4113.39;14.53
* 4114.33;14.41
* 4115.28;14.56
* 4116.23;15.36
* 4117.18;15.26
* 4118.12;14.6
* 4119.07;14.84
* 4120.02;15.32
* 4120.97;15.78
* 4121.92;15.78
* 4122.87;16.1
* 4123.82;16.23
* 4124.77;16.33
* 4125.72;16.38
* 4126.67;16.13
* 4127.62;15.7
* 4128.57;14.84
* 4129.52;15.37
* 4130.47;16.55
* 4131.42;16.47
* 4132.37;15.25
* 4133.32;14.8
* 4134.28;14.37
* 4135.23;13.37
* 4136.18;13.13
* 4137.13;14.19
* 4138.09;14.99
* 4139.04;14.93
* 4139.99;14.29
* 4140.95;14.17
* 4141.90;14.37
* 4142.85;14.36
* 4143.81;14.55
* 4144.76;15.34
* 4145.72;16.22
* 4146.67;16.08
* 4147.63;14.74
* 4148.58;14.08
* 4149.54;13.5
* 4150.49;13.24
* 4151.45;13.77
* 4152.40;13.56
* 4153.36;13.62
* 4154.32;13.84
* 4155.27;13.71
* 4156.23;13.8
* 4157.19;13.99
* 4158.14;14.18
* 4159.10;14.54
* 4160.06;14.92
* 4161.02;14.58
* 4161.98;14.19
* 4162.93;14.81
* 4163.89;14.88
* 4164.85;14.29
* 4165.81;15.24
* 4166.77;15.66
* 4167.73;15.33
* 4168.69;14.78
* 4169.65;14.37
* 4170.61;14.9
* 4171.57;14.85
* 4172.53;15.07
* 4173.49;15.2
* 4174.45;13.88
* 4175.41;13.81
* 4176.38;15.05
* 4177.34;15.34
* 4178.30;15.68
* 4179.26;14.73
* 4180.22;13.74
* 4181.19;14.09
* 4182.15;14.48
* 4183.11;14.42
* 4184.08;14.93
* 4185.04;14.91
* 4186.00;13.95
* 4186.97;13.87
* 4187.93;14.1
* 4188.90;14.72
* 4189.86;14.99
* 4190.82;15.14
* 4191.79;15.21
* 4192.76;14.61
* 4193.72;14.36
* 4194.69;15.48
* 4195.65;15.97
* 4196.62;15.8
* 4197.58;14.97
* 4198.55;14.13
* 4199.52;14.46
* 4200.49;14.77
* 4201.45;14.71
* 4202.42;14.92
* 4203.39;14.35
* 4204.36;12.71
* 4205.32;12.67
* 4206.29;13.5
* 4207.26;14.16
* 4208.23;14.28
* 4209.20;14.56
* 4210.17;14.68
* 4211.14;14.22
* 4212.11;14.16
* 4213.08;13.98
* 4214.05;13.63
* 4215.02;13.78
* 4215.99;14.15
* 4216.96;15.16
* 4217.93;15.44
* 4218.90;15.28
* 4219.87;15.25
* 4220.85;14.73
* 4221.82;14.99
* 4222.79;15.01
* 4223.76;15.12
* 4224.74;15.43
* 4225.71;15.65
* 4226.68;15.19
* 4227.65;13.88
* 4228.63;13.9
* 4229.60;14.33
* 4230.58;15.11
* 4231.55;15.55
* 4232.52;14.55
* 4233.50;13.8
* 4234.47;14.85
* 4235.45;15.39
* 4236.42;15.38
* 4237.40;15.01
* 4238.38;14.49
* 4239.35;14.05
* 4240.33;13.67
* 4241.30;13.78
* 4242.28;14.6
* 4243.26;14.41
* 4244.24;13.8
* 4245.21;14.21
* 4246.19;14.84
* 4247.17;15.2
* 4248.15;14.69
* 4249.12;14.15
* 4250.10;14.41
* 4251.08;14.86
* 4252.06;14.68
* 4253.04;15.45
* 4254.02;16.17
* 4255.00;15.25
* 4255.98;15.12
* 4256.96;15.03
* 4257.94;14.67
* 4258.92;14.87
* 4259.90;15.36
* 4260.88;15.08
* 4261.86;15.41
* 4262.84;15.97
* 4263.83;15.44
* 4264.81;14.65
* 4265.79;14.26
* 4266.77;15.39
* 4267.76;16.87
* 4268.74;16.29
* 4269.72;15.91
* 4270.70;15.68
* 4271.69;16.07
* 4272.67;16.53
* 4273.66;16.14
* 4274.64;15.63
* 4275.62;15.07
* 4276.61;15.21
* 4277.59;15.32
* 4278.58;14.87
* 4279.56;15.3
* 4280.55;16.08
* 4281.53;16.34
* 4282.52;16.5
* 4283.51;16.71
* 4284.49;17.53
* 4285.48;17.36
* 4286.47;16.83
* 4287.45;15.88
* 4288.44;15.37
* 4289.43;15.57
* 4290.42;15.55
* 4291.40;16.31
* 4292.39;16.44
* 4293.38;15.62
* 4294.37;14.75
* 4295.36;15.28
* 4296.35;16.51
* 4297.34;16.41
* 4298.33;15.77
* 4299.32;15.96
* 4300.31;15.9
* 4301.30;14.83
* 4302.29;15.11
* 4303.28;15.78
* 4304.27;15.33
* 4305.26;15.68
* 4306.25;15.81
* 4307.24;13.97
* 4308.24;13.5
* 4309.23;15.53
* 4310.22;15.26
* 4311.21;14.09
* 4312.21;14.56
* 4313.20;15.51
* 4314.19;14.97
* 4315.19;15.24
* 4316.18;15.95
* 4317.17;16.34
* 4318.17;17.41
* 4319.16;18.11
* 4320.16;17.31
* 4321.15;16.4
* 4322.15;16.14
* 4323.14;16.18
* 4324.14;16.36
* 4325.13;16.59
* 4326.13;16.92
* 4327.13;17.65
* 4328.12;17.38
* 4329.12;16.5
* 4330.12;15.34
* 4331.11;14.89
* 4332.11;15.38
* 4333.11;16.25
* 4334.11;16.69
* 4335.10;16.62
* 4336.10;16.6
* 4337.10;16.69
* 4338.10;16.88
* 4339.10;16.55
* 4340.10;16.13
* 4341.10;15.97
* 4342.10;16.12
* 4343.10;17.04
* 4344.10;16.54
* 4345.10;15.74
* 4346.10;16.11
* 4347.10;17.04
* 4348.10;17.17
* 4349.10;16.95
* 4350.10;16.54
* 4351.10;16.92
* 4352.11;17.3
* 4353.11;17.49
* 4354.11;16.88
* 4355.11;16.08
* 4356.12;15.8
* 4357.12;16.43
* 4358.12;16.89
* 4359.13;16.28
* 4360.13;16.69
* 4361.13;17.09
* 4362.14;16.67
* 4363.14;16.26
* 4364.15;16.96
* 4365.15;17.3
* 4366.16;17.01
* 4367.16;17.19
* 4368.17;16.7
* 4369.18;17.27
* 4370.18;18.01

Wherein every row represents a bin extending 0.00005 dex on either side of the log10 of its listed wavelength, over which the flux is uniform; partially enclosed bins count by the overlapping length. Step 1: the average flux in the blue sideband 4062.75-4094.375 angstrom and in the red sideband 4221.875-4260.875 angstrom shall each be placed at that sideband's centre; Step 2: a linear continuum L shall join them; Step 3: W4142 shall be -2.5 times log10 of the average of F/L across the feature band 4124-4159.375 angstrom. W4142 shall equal 0.05 mag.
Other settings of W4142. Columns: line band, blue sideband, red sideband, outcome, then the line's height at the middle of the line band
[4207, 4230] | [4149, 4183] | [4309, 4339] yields 0.029 mag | 15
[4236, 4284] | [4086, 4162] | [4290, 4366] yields 0.040 mag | 15.8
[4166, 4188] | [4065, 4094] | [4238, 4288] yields 0.062 mag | 15.5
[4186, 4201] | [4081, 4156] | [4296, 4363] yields 0.044 mag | 15.4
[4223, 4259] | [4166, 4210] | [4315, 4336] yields 0.043 mag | 15.3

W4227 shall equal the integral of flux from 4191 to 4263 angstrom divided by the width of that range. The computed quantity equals 14.7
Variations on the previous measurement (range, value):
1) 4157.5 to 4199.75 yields 14.7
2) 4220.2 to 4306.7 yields 15.3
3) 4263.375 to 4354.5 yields 16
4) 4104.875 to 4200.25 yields 14.8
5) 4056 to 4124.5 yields 15.4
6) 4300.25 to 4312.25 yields 15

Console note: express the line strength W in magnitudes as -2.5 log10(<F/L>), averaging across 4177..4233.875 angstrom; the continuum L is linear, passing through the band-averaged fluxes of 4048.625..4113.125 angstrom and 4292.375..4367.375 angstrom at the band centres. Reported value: 0.09 mag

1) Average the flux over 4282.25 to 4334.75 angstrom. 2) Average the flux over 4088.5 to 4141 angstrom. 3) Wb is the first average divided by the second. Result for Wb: 1.05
